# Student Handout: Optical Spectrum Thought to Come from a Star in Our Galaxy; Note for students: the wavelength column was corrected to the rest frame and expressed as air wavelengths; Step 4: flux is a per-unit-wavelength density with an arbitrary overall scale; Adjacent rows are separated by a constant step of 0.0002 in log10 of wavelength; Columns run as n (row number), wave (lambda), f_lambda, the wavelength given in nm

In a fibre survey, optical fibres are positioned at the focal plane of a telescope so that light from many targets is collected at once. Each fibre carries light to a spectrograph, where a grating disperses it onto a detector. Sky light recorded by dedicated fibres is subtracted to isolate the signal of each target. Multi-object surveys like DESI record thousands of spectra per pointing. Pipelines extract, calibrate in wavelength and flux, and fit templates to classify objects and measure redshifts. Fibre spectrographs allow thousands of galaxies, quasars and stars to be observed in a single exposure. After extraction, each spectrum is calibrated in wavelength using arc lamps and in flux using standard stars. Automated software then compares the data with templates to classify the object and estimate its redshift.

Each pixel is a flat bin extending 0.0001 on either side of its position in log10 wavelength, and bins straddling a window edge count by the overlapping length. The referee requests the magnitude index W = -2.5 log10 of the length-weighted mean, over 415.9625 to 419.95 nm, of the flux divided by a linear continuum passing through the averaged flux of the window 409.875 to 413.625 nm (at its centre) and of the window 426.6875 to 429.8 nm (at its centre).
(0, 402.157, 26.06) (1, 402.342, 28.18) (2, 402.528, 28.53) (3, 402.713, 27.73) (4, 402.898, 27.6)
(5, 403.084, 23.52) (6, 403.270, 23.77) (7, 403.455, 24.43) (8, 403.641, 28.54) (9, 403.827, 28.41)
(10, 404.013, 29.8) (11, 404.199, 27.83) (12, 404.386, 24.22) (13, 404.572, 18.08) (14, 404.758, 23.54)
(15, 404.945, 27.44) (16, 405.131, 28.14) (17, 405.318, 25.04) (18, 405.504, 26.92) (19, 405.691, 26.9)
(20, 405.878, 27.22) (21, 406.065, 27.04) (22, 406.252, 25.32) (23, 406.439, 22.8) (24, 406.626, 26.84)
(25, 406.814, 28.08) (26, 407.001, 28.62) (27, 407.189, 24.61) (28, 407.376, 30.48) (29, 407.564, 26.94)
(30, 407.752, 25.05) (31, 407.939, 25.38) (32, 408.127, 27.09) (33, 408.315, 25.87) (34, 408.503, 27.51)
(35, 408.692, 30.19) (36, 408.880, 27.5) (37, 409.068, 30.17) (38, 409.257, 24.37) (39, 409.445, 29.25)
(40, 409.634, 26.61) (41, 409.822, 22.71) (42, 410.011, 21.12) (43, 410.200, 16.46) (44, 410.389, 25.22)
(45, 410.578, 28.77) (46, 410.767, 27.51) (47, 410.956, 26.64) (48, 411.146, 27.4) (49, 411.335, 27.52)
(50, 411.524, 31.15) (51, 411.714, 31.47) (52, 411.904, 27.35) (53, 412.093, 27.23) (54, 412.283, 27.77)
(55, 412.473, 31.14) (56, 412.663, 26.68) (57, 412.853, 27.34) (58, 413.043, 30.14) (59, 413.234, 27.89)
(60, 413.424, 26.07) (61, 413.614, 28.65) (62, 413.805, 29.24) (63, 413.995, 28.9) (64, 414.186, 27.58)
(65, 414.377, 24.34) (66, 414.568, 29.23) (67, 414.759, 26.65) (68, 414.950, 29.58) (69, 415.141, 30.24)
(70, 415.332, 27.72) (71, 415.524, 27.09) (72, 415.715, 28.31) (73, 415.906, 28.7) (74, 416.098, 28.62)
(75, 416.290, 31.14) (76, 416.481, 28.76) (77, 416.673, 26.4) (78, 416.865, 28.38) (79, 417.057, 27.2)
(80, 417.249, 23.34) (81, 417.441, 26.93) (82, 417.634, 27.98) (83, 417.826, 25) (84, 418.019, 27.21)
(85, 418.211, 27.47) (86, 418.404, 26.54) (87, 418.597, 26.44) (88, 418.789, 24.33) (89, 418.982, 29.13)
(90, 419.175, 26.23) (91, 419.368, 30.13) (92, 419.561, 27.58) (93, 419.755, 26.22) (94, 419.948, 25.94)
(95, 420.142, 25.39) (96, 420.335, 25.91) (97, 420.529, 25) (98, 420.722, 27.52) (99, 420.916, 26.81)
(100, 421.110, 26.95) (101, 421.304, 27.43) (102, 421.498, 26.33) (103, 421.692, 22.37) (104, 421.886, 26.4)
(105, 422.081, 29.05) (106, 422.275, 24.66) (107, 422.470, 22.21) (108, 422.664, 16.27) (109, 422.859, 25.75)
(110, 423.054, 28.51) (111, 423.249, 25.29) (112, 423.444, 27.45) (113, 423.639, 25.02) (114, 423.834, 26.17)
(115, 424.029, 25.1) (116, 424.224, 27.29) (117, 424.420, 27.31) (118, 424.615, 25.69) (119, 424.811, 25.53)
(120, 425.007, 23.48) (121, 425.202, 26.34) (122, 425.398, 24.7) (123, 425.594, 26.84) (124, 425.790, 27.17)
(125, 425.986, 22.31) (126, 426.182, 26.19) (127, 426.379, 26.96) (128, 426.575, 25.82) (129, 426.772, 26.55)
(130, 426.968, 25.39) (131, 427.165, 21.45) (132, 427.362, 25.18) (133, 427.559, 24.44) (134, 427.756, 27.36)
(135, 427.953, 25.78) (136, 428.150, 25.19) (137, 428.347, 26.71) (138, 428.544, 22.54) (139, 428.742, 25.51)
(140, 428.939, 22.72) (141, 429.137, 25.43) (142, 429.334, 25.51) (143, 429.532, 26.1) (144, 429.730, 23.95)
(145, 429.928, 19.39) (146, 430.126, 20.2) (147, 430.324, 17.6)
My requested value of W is -0.04 mag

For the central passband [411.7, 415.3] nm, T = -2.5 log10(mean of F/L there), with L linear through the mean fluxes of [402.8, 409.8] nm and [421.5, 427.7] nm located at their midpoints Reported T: -0.09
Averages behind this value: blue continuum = 26.5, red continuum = 25.3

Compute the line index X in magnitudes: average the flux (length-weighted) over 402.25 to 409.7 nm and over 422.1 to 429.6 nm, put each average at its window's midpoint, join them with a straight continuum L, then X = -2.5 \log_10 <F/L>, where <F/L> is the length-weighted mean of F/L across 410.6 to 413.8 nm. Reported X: -0.08 mag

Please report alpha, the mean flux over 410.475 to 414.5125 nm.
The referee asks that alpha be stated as 28.1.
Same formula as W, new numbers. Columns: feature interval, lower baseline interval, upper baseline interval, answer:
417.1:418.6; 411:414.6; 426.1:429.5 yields 0.03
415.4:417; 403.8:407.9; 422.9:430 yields -0.10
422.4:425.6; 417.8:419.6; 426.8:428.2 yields 0.03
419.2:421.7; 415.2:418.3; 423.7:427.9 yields 0.01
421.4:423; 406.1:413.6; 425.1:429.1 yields 0.06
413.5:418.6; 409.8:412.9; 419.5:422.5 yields -0.05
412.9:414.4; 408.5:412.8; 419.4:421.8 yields -0.05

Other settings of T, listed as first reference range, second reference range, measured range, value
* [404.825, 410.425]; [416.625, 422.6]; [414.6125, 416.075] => -0.082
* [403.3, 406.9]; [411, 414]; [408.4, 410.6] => 0.072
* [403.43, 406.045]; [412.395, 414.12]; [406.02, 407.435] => 0.005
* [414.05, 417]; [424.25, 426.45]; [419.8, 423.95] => 0.043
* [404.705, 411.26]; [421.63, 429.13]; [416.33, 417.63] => -0.055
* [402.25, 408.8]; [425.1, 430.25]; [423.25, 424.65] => -0.050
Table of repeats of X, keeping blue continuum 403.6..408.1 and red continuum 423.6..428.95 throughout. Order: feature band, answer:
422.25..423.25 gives 0.09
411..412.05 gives -0.11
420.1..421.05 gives -0.02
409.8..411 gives 0.09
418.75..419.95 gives -0.06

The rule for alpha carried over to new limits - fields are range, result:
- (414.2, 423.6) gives 26.7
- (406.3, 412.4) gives 26.7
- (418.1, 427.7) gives 25.8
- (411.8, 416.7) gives 28.2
